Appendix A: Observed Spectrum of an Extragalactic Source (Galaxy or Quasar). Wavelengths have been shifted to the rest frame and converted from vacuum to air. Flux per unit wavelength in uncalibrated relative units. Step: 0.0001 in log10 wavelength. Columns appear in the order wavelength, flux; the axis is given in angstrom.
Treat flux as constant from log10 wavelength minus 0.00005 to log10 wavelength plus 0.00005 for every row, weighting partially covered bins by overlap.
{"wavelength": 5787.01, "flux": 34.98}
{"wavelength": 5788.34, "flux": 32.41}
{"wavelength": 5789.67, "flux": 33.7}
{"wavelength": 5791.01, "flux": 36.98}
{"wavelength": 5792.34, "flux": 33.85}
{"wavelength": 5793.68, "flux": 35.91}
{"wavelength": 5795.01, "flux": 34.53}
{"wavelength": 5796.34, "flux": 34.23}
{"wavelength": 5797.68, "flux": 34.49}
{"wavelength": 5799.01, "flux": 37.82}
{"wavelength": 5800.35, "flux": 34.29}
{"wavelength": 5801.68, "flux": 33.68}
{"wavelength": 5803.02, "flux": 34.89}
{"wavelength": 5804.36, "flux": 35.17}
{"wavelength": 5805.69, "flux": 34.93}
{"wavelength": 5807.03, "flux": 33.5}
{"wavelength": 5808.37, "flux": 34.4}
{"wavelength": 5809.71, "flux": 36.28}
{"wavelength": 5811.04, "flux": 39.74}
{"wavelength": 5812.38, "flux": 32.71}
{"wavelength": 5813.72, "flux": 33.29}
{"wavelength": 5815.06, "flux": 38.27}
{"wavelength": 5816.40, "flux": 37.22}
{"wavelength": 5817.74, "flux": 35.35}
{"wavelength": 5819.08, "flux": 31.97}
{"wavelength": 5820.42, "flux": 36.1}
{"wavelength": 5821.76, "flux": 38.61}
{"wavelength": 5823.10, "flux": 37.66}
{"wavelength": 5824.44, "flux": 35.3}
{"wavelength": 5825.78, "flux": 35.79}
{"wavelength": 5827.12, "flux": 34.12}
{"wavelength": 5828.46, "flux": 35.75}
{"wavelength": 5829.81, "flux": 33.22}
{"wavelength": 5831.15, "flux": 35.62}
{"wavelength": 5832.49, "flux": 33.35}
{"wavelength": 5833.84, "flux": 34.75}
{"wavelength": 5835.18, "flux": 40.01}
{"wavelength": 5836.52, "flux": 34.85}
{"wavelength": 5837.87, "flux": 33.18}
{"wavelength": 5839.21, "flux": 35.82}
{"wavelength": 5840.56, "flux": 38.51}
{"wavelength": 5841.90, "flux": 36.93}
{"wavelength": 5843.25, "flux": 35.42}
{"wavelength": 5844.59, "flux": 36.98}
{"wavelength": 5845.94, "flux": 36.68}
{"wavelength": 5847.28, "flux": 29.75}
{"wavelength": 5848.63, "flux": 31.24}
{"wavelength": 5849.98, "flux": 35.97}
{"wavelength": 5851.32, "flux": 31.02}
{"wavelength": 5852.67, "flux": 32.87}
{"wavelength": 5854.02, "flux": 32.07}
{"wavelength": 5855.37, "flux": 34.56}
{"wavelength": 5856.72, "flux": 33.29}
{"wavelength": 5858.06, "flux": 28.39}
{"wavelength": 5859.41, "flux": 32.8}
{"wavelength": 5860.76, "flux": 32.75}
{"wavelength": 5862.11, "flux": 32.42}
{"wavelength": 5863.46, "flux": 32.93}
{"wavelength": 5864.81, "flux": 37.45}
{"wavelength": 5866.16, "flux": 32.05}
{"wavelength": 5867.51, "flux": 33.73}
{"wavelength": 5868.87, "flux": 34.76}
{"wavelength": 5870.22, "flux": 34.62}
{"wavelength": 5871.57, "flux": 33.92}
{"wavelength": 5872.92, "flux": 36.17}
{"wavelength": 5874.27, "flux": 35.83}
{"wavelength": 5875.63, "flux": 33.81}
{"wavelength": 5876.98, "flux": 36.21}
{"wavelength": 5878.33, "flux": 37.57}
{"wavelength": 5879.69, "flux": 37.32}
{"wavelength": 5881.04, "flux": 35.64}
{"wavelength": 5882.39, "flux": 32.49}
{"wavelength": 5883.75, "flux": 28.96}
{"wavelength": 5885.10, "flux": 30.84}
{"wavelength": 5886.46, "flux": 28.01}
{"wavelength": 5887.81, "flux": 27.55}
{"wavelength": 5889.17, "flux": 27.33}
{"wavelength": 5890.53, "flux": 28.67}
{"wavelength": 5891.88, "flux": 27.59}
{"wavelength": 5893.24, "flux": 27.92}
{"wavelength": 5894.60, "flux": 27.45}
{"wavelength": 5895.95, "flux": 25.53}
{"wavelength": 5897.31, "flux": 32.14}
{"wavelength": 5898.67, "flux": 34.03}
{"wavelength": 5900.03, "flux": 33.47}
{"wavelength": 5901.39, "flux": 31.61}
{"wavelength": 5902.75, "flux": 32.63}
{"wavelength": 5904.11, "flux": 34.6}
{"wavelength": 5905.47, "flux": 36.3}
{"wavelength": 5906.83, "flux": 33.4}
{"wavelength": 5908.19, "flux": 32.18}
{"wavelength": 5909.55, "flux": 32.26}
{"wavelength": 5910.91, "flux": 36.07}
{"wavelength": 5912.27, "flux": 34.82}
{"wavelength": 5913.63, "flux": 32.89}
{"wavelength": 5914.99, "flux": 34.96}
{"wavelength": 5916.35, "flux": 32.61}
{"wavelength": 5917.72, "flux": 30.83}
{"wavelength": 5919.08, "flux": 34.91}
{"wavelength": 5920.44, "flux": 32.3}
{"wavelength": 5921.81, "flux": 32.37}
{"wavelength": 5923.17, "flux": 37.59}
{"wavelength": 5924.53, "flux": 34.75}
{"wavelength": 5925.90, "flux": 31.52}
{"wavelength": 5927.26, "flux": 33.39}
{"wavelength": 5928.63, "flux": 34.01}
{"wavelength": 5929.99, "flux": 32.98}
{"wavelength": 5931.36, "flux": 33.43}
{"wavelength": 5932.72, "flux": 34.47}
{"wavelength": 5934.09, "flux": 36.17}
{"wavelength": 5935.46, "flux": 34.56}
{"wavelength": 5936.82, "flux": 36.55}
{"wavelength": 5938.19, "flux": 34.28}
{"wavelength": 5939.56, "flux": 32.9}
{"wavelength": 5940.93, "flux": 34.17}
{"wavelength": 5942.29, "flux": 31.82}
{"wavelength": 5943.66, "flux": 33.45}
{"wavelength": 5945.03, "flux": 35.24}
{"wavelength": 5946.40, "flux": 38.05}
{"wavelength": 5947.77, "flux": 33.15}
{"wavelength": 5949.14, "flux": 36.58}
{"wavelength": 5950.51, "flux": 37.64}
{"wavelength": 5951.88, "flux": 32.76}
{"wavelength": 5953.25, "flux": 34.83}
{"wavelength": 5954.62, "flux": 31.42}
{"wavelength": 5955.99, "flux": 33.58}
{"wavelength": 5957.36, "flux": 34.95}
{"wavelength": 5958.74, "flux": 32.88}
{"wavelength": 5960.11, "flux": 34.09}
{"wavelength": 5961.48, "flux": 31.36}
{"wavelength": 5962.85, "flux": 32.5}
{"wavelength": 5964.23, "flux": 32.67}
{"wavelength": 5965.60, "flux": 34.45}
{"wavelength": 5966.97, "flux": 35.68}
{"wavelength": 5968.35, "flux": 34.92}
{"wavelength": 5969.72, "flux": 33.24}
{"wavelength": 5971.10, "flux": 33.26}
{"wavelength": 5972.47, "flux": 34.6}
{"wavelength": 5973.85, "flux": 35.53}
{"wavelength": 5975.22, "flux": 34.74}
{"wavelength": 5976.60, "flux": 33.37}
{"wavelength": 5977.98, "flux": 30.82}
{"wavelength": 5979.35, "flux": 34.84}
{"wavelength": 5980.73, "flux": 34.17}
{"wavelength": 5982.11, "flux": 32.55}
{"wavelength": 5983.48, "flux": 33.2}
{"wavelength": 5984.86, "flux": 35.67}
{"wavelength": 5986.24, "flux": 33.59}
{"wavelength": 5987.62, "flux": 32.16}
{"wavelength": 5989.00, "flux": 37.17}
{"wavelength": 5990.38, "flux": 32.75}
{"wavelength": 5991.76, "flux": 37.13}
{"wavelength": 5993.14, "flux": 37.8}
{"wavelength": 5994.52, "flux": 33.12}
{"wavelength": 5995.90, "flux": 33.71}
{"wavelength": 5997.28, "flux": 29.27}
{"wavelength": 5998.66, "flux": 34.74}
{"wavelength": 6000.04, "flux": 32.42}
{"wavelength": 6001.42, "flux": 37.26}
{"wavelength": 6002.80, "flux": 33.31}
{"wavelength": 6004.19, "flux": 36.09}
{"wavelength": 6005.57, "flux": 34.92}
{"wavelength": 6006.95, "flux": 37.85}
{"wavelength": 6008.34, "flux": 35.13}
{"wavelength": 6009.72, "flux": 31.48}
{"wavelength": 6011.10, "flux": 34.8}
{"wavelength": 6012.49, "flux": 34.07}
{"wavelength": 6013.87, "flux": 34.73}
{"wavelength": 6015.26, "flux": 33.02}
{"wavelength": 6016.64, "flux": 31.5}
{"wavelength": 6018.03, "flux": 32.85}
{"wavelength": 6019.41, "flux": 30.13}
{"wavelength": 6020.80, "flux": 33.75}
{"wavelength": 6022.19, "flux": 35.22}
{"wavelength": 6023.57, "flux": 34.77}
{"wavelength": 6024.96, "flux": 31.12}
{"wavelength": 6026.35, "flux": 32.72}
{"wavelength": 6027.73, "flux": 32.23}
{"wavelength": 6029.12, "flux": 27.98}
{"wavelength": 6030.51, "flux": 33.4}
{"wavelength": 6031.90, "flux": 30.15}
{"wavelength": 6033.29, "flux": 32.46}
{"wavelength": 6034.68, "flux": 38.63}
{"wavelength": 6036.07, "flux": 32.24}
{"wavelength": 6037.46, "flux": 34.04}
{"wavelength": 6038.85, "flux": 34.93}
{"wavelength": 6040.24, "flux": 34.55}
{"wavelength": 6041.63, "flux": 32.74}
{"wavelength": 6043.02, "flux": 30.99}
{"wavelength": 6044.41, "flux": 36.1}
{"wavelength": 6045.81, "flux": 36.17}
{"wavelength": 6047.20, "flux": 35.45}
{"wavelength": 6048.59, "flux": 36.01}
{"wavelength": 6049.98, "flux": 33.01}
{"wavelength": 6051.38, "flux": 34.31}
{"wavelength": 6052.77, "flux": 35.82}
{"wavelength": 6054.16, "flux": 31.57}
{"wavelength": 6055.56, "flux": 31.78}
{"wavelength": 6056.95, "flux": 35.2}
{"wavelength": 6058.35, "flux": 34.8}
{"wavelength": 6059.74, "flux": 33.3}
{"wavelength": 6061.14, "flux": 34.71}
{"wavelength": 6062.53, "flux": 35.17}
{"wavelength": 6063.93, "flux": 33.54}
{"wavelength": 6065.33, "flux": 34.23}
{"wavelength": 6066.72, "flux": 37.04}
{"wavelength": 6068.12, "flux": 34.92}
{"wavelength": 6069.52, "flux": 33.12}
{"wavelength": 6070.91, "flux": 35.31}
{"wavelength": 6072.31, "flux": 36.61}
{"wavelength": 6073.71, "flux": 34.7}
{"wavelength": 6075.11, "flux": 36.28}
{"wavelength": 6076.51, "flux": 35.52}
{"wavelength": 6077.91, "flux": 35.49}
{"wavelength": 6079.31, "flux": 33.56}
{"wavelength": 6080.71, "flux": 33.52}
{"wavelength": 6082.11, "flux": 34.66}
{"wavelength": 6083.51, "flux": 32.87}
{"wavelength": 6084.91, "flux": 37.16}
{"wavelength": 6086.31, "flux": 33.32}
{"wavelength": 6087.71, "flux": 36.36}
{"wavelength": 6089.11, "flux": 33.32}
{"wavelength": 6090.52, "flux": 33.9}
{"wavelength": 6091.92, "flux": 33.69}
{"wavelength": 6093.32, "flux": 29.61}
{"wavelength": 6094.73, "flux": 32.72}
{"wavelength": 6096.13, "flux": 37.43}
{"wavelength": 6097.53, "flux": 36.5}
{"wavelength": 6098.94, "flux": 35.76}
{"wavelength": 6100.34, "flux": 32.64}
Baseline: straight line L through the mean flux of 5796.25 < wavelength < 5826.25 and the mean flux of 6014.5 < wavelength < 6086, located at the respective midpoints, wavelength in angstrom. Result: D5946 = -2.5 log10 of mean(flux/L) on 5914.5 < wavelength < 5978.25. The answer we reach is 0.02 mag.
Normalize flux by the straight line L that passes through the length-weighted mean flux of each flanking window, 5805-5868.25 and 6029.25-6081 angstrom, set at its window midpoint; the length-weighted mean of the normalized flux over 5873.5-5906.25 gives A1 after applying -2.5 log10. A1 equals 0.09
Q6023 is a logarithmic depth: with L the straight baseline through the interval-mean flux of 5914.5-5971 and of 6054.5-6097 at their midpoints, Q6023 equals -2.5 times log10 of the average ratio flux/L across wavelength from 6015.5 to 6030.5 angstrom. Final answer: 0.06 mag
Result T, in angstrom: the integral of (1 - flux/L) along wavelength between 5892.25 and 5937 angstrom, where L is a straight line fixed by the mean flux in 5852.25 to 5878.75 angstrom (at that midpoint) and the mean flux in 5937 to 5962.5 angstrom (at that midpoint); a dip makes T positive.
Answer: 1.2 angstrom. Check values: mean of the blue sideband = 33.9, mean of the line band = 33.1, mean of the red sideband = 34.1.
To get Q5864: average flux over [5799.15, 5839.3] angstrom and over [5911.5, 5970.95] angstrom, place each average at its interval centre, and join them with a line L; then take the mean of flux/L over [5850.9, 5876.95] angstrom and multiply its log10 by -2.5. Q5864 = 0.04 mag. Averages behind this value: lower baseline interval 35.4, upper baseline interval 34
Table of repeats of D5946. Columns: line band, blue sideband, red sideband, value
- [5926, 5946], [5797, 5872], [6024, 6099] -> 0.01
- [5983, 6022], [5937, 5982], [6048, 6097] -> 0.00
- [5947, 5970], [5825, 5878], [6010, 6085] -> 0.01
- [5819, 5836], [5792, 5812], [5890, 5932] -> -0.03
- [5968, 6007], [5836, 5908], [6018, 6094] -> -0.02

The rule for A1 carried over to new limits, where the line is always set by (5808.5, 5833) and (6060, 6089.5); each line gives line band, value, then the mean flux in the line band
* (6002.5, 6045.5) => 0.05 mag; 33.5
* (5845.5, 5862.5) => 0.09 mag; 32.6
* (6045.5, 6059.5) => 0.02 mag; 34.3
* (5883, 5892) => 0.23 mag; 28.5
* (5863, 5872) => 0.04 mag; 34.2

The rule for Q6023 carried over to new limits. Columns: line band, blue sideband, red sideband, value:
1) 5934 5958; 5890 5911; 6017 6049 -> -0.077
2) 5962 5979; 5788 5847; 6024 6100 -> 0.025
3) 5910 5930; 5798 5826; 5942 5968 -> 0.022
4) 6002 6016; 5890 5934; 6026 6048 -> -0.041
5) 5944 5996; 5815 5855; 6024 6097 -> 0.008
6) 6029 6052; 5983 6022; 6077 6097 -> 0.008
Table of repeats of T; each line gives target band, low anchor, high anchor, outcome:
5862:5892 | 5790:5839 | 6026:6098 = 1.8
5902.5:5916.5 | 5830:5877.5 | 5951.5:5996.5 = 0.1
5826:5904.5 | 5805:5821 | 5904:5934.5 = 3.2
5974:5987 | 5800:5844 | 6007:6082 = 0.2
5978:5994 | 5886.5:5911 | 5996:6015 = -0.4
